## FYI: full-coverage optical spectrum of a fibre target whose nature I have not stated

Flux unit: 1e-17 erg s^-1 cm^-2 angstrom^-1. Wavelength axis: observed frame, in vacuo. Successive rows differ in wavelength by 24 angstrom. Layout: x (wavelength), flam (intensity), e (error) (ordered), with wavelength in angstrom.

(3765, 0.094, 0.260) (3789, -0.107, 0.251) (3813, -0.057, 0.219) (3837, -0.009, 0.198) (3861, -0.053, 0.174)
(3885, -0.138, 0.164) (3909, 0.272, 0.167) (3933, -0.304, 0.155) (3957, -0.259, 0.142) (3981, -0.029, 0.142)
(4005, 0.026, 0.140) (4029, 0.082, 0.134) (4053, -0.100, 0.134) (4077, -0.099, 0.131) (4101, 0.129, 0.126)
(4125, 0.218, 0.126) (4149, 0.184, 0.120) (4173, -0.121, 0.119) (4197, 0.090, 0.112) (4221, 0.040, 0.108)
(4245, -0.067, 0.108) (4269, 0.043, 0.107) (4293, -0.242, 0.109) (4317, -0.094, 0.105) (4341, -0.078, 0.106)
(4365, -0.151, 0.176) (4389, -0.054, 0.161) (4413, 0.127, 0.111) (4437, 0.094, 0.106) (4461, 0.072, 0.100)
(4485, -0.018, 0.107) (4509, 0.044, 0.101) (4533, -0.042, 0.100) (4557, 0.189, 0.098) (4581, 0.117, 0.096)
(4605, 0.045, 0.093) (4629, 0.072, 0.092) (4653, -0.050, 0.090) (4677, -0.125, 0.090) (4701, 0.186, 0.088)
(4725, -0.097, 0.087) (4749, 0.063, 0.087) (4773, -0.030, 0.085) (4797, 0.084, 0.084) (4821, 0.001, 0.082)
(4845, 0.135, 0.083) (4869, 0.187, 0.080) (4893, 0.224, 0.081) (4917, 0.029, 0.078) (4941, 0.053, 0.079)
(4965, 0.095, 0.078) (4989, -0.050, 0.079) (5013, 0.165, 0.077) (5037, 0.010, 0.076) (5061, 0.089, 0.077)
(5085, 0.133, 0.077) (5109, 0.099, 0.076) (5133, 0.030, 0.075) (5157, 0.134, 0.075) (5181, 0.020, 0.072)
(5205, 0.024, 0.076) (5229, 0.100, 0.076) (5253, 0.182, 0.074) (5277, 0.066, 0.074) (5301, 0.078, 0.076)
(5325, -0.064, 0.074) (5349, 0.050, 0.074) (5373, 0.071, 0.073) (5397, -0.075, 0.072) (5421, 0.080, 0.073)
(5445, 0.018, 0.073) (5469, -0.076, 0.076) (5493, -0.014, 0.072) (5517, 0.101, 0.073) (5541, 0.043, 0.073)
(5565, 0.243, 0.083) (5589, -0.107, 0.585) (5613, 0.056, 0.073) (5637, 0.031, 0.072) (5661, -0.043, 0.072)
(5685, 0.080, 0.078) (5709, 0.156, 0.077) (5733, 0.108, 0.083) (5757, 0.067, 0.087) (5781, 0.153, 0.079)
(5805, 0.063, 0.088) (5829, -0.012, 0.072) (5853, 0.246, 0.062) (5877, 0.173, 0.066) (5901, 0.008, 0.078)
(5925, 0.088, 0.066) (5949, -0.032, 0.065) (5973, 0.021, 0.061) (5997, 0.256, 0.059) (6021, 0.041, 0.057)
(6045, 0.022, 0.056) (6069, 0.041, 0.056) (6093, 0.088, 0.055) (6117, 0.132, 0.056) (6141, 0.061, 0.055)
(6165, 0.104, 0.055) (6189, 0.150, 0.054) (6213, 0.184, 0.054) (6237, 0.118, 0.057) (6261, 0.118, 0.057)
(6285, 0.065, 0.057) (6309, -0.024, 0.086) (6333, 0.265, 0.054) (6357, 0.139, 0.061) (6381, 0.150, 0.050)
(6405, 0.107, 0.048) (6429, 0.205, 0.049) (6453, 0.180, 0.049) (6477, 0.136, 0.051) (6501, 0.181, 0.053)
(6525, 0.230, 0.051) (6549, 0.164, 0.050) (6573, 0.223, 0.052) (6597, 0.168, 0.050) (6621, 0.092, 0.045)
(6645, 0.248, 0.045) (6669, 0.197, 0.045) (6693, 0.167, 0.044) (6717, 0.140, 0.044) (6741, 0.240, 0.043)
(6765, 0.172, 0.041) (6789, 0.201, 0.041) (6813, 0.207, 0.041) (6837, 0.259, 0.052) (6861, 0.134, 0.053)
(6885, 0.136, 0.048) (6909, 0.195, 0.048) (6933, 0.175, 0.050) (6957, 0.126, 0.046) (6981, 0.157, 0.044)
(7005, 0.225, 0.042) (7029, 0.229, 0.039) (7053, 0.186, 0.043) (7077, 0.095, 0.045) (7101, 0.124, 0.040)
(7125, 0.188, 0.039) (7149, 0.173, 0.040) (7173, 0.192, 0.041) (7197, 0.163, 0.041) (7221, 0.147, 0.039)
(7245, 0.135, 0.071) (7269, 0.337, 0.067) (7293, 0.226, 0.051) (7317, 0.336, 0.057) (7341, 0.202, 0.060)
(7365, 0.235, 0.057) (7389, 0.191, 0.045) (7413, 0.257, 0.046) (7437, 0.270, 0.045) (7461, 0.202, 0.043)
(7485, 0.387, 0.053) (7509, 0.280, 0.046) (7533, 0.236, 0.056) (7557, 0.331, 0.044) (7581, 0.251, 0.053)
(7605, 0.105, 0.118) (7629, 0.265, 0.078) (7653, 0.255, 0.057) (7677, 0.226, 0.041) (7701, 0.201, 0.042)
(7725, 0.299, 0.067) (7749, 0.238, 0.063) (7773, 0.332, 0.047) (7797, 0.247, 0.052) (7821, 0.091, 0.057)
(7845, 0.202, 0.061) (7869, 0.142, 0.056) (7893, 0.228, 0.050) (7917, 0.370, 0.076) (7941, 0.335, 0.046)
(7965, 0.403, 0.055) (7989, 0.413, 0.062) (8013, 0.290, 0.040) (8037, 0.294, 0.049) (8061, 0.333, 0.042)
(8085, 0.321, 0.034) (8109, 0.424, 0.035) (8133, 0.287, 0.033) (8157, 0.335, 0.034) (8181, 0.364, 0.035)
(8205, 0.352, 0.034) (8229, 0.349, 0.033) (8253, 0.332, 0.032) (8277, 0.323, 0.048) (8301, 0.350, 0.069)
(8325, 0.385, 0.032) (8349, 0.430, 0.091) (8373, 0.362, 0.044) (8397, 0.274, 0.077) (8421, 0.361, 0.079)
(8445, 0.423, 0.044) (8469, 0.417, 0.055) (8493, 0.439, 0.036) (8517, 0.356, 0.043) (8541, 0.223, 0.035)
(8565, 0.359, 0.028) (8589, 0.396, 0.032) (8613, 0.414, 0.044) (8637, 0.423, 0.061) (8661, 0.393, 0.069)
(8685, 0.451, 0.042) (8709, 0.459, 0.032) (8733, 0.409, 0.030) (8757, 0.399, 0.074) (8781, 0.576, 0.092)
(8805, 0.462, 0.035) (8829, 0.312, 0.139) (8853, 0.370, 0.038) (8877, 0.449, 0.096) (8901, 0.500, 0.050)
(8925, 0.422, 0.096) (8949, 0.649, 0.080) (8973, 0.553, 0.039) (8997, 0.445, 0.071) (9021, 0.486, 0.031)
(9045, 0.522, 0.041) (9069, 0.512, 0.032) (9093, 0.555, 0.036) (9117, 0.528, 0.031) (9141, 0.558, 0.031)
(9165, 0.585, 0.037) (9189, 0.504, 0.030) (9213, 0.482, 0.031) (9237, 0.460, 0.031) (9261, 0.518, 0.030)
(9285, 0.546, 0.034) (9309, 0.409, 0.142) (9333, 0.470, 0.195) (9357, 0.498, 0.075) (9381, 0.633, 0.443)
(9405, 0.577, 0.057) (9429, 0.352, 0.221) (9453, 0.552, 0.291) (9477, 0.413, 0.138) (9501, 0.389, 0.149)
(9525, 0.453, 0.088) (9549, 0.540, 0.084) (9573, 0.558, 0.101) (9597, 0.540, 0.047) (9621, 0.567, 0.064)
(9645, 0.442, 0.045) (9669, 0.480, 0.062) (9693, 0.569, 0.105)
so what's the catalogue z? 0.984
